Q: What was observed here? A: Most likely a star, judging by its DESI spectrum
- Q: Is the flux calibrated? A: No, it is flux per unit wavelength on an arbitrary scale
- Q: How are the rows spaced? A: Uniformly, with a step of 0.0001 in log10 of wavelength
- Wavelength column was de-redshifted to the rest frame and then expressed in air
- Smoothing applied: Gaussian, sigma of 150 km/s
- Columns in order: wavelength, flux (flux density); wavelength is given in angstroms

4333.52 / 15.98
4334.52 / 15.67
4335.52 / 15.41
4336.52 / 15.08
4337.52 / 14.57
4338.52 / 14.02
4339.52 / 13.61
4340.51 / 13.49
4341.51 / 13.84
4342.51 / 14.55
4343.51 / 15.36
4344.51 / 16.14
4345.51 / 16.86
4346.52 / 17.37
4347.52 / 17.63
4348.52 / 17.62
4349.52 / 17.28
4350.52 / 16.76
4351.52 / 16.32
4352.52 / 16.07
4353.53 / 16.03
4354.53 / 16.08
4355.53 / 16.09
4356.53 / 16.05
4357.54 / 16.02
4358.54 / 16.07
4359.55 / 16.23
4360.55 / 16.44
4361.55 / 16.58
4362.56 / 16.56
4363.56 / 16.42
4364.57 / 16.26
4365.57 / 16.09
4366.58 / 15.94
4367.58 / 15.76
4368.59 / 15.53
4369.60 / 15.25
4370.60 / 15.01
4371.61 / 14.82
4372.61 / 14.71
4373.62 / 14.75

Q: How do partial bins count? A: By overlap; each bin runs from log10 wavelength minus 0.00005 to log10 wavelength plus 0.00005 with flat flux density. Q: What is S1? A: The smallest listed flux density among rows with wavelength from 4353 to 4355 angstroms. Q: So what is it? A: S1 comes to 16.03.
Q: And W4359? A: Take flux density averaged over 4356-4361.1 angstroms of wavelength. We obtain 16.2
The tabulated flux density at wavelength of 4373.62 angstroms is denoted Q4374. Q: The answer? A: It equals 14.75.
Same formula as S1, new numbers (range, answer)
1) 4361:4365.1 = 16.26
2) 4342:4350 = 14.55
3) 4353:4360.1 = 16.02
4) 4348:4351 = 16.76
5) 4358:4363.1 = 16.07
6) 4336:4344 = 13.49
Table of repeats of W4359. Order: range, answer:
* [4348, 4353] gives 16.8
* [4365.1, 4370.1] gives 15.7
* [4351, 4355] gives 16.1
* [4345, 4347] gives 17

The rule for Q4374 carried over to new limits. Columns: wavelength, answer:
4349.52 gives 17.28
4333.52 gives 15.98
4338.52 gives 14.02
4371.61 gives 14.82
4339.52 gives 13.61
